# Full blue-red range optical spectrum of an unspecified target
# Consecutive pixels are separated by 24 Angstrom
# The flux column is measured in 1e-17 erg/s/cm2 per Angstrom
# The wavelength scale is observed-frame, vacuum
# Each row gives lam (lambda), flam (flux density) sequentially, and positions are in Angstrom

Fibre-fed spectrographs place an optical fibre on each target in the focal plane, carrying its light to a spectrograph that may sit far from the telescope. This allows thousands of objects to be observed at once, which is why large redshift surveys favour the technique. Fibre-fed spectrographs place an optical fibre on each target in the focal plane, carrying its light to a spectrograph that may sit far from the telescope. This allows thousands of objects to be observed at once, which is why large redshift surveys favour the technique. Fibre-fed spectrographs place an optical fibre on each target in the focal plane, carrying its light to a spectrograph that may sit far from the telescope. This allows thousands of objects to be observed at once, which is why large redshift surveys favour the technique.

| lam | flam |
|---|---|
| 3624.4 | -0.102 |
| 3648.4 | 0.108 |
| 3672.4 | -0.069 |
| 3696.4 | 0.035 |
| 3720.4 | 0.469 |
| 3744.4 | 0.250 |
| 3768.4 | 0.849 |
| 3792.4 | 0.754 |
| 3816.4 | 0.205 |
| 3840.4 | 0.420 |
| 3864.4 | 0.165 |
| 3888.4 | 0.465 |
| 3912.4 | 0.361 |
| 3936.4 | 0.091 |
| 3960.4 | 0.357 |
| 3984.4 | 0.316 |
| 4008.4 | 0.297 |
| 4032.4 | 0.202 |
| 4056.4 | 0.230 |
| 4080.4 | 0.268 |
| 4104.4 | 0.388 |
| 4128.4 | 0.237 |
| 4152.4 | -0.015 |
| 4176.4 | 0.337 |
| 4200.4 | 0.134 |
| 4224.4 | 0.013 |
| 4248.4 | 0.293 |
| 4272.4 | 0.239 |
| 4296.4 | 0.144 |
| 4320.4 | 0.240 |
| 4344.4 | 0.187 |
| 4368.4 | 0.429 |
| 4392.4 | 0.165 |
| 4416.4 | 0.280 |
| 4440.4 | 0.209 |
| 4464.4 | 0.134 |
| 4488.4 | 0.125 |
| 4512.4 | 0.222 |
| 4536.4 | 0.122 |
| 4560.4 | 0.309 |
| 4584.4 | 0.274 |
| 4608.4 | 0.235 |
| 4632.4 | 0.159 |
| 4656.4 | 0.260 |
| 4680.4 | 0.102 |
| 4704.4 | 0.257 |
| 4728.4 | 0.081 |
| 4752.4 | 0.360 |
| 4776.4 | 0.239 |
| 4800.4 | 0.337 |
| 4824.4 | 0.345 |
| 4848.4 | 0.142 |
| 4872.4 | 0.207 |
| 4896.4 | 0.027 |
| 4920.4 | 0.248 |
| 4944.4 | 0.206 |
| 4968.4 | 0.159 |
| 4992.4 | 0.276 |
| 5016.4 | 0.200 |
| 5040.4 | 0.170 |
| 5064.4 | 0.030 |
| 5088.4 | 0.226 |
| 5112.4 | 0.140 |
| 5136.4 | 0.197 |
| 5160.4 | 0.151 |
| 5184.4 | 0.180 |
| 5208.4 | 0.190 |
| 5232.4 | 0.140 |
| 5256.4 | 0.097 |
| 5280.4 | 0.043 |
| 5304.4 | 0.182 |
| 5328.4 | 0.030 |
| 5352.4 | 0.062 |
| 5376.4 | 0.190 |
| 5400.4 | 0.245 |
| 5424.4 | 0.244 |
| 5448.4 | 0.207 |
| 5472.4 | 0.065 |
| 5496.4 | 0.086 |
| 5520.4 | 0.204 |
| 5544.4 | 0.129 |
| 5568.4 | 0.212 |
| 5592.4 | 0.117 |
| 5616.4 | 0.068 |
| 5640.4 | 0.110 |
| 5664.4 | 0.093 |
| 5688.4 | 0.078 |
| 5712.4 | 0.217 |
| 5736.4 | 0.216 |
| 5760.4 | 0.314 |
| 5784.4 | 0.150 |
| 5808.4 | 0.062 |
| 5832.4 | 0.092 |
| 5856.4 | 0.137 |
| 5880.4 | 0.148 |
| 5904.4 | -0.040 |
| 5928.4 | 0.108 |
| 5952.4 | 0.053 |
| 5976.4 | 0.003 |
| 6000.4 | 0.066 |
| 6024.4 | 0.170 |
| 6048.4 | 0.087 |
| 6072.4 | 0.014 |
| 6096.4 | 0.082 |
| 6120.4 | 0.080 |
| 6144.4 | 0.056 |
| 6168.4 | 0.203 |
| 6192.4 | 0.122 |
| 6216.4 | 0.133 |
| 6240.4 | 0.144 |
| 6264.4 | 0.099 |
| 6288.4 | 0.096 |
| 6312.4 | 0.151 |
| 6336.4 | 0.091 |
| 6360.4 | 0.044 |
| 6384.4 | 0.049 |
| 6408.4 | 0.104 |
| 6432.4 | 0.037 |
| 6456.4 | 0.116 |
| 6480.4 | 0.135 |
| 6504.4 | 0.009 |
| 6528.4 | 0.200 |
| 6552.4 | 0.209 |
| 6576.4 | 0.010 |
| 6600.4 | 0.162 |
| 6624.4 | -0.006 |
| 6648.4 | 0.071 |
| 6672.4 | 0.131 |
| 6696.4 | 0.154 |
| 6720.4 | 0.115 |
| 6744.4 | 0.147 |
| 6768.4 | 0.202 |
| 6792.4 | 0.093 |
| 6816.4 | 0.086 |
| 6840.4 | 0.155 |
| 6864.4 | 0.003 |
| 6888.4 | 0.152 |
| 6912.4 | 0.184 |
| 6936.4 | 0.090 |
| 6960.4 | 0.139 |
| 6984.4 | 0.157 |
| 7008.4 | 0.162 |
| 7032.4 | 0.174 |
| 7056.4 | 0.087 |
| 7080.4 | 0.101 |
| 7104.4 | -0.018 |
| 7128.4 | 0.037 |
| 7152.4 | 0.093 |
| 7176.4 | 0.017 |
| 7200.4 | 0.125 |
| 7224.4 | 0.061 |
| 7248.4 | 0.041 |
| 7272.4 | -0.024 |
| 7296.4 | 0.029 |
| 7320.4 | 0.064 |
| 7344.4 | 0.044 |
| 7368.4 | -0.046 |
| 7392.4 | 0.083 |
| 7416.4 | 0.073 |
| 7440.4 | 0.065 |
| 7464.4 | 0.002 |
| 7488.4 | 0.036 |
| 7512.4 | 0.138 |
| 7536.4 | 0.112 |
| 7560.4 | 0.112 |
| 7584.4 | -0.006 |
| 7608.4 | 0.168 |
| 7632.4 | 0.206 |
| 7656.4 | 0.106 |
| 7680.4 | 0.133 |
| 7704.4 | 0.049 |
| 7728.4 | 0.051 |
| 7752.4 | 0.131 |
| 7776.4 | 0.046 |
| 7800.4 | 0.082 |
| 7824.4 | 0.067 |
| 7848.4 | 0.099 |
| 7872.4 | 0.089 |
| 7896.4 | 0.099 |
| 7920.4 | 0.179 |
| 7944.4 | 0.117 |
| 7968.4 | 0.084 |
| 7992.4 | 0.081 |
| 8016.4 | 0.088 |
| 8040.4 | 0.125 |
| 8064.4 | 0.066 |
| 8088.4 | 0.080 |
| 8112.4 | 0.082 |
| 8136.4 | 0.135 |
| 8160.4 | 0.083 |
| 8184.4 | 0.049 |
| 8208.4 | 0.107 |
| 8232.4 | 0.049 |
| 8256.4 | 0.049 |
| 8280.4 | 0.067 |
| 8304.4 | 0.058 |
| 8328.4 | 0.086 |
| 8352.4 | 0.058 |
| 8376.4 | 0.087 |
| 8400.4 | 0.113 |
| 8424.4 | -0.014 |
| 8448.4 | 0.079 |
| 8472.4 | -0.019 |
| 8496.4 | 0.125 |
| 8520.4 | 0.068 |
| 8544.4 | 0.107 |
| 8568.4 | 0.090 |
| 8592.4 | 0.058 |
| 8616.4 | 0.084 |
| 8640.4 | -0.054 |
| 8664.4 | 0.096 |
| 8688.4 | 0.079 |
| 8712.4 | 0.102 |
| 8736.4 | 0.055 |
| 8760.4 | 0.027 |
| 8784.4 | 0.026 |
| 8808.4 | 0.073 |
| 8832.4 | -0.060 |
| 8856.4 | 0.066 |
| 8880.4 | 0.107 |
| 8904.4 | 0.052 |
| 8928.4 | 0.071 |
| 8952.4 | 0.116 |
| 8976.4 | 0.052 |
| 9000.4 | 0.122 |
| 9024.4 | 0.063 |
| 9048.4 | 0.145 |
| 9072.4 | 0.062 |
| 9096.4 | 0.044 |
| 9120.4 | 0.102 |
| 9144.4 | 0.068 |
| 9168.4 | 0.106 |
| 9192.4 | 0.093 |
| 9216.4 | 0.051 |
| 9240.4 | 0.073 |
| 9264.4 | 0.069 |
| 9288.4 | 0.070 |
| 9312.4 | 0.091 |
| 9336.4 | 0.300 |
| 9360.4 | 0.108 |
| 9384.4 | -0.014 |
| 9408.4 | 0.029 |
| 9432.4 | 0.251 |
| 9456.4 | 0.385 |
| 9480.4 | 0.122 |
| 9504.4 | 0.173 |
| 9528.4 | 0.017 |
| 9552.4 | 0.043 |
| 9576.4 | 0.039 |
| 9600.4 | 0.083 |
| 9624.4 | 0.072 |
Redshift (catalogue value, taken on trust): 1.54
